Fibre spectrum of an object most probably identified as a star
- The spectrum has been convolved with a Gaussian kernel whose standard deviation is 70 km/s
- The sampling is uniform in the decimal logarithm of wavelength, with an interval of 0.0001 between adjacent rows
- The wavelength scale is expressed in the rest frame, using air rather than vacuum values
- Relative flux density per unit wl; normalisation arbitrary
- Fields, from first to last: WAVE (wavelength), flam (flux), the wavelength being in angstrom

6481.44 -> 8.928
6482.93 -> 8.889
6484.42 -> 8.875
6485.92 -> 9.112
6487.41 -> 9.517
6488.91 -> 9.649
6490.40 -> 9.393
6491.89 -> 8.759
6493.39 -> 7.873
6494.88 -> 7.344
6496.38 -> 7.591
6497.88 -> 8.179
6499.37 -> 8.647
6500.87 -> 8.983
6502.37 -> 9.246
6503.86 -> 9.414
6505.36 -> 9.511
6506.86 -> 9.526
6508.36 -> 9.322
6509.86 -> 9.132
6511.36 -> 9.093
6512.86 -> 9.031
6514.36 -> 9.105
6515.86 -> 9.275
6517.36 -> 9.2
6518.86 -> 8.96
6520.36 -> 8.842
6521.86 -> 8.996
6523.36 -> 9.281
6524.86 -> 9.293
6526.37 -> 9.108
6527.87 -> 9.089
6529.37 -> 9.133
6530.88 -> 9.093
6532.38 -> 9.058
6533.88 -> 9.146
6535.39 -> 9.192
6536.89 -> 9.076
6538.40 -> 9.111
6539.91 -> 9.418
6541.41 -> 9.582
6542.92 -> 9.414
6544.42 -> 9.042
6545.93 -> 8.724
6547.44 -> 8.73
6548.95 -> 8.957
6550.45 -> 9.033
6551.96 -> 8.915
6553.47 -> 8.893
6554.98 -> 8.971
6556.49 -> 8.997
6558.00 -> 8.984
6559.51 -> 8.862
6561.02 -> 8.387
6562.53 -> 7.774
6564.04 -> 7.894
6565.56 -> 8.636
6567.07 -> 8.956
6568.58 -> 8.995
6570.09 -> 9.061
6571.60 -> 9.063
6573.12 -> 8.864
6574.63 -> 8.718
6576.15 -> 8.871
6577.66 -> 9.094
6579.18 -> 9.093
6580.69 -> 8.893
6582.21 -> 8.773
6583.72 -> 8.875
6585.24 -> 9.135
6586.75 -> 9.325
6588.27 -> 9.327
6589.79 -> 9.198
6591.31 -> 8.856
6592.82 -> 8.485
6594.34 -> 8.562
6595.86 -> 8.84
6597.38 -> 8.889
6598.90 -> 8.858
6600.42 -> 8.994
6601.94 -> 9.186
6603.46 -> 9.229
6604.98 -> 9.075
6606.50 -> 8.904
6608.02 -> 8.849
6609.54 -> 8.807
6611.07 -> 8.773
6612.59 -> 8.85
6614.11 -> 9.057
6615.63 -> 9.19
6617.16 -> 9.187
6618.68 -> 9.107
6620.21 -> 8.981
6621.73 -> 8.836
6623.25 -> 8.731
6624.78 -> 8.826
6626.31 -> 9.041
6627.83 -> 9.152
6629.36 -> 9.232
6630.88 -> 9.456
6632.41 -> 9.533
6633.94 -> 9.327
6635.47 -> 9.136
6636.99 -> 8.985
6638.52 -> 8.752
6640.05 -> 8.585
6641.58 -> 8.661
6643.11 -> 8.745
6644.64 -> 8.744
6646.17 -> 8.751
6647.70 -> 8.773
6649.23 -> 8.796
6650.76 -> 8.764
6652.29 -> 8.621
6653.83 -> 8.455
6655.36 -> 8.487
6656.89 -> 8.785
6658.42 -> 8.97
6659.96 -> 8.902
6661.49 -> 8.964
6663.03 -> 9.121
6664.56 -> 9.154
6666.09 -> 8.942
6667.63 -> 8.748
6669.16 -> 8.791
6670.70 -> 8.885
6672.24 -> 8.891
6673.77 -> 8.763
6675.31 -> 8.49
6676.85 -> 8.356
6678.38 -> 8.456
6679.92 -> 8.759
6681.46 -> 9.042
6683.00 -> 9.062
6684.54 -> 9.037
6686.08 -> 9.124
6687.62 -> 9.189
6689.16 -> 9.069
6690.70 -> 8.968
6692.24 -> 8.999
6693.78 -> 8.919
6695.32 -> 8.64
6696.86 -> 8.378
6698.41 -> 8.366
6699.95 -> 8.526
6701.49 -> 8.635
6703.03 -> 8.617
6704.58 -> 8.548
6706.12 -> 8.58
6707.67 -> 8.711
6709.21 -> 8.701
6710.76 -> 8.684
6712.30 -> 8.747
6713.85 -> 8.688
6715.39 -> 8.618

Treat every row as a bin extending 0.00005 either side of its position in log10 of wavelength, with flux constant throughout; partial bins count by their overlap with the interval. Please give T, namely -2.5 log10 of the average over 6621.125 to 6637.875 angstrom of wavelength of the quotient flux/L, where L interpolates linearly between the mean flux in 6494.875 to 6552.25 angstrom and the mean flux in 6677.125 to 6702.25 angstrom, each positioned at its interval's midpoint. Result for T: -0.03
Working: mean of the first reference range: 9.04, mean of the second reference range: 8.82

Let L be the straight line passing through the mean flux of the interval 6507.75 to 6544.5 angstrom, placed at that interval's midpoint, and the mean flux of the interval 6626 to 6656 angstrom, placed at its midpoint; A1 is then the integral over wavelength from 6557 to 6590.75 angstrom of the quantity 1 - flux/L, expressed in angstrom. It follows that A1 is 0.7 angstrom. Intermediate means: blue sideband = 9.16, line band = 8.85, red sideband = 8.9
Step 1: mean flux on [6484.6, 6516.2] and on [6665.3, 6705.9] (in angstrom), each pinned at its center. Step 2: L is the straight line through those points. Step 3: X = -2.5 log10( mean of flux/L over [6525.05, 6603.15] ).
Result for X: -0.009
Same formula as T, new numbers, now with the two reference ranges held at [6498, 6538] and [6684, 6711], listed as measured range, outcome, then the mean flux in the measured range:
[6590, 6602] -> 0.017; 8.83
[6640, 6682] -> 0.008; 8.77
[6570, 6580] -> 0.007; 8.96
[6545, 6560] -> 0.018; 8.91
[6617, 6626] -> -0.002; 8.93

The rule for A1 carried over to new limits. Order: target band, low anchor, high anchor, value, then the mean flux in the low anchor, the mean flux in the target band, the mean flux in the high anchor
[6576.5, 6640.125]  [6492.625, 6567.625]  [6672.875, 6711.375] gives -1.2 angstrom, 8.92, 9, 8.75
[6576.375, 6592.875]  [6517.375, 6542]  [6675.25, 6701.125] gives 0.0 angstrom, 9.15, 9.03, 8.79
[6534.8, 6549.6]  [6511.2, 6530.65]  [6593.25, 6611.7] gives -0.1 angstrom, 9.11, 9.12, 8.9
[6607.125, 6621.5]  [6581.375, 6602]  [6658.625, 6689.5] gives -0.1 angstrom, 8.94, 8.97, 8.88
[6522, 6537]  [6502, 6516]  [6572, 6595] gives 0.1 angstrom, 9.26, 9.15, 8.94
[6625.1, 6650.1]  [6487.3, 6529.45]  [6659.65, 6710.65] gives -0.4 angstrom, 8.97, 8.98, 8.8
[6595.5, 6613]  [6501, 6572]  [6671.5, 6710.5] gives -0.1 angstrom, 9.03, 8.94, 8.75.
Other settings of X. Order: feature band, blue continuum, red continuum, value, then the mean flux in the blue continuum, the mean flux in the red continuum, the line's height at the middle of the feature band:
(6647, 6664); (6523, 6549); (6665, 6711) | 0.01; 9.14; 8.77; 8.84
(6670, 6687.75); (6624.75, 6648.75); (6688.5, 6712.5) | 0.00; 8.98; 8.69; 8.79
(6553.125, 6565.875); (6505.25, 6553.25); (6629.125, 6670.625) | 0.06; 9.13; 8.89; 9.07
